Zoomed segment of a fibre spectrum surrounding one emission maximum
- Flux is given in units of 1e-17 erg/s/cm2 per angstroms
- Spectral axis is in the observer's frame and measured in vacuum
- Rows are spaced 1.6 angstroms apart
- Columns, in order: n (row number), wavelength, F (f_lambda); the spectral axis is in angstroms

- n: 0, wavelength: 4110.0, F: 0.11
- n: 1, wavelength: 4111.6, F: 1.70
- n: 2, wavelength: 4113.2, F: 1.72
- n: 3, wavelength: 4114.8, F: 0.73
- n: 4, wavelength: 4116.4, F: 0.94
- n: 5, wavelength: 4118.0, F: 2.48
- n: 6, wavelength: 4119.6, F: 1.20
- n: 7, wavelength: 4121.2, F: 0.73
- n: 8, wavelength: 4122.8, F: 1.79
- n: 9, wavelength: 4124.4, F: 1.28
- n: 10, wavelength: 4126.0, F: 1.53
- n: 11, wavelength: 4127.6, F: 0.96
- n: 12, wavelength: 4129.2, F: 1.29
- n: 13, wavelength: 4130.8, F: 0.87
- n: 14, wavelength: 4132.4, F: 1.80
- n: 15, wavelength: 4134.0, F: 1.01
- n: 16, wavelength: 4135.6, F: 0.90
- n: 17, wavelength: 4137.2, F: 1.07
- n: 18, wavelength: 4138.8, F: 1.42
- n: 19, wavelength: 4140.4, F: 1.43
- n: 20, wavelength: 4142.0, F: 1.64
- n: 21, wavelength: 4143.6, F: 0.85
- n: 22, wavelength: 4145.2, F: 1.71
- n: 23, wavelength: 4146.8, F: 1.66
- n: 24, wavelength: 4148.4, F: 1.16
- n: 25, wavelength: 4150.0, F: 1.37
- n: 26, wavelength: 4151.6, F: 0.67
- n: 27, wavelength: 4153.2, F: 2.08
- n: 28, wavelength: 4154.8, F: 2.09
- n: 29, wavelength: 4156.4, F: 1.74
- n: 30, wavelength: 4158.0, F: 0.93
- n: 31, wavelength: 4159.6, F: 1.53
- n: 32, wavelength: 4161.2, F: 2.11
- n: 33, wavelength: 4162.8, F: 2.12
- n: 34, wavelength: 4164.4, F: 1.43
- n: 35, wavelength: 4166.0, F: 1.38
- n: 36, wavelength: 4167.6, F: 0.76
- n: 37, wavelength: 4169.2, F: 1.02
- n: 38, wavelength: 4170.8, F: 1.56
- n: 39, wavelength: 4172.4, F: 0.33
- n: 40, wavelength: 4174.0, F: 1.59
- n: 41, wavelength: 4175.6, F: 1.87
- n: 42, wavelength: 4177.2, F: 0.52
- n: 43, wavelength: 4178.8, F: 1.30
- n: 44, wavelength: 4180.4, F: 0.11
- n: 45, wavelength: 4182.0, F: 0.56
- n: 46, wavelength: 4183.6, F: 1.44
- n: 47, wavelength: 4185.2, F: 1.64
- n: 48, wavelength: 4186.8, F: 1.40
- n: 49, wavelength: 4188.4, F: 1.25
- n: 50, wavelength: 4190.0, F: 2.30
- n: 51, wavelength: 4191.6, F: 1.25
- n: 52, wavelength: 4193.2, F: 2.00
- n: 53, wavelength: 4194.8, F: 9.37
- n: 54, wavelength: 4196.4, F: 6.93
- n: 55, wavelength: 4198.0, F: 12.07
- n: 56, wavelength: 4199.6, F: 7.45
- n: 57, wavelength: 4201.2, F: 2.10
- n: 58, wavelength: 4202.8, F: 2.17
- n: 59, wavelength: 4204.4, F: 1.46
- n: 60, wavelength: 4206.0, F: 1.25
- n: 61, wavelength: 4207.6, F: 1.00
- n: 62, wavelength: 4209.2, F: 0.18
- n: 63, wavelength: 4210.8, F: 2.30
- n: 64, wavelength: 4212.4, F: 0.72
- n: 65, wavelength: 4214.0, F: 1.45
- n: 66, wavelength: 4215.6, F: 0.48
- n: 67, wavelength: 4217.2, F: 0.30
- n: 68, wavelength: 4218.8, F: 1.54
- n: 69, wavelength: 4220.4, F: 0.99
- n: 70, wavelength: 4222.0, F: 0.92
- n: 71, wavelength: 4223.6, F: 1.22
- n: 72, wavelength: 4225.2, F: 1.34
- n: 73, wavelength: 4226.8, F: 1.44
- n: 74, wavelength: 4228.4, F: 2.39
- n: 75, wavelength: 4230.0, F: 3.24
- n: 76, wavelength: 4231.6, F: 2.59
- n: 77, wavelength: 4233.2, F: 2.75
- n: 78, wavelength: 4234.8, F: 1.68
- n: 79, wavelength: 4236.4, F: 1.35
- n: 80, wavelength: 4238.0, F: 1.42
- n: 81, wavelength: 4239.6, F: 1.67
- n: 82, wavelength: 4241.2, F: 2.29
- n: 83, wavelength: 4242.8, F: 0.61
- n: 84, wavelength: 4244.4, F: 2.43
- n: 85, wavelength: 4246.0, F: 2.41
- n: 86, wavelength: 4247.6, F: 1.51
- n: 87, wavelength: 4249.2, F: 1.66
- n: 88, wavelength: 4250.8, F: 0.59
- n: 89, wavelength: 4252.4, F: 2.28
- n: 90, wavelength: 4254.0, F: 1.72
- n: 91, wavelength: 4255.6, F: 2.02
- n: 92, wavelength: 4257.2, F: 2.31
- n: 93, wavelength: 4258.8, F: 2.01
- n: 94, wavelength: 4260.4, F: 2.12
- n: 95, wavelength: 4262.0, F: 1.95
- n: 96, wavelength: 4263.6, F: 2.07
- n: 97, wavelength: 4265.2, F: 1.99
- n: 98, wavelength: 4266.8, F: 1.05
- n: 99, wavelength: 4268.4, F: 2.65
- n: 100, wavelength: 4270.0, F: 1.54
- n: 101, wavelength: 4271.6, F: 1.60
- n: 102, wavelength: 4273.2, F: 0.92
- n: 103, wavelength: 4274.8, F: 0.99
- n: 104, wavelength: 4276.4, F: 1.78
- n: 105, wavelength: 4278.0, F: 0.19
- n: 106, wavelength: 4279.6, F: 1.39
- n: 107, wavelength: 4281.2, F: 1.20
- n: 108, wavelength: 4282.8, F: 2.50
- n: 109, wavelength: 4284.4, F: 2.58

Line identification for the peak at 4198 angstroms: [O II]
